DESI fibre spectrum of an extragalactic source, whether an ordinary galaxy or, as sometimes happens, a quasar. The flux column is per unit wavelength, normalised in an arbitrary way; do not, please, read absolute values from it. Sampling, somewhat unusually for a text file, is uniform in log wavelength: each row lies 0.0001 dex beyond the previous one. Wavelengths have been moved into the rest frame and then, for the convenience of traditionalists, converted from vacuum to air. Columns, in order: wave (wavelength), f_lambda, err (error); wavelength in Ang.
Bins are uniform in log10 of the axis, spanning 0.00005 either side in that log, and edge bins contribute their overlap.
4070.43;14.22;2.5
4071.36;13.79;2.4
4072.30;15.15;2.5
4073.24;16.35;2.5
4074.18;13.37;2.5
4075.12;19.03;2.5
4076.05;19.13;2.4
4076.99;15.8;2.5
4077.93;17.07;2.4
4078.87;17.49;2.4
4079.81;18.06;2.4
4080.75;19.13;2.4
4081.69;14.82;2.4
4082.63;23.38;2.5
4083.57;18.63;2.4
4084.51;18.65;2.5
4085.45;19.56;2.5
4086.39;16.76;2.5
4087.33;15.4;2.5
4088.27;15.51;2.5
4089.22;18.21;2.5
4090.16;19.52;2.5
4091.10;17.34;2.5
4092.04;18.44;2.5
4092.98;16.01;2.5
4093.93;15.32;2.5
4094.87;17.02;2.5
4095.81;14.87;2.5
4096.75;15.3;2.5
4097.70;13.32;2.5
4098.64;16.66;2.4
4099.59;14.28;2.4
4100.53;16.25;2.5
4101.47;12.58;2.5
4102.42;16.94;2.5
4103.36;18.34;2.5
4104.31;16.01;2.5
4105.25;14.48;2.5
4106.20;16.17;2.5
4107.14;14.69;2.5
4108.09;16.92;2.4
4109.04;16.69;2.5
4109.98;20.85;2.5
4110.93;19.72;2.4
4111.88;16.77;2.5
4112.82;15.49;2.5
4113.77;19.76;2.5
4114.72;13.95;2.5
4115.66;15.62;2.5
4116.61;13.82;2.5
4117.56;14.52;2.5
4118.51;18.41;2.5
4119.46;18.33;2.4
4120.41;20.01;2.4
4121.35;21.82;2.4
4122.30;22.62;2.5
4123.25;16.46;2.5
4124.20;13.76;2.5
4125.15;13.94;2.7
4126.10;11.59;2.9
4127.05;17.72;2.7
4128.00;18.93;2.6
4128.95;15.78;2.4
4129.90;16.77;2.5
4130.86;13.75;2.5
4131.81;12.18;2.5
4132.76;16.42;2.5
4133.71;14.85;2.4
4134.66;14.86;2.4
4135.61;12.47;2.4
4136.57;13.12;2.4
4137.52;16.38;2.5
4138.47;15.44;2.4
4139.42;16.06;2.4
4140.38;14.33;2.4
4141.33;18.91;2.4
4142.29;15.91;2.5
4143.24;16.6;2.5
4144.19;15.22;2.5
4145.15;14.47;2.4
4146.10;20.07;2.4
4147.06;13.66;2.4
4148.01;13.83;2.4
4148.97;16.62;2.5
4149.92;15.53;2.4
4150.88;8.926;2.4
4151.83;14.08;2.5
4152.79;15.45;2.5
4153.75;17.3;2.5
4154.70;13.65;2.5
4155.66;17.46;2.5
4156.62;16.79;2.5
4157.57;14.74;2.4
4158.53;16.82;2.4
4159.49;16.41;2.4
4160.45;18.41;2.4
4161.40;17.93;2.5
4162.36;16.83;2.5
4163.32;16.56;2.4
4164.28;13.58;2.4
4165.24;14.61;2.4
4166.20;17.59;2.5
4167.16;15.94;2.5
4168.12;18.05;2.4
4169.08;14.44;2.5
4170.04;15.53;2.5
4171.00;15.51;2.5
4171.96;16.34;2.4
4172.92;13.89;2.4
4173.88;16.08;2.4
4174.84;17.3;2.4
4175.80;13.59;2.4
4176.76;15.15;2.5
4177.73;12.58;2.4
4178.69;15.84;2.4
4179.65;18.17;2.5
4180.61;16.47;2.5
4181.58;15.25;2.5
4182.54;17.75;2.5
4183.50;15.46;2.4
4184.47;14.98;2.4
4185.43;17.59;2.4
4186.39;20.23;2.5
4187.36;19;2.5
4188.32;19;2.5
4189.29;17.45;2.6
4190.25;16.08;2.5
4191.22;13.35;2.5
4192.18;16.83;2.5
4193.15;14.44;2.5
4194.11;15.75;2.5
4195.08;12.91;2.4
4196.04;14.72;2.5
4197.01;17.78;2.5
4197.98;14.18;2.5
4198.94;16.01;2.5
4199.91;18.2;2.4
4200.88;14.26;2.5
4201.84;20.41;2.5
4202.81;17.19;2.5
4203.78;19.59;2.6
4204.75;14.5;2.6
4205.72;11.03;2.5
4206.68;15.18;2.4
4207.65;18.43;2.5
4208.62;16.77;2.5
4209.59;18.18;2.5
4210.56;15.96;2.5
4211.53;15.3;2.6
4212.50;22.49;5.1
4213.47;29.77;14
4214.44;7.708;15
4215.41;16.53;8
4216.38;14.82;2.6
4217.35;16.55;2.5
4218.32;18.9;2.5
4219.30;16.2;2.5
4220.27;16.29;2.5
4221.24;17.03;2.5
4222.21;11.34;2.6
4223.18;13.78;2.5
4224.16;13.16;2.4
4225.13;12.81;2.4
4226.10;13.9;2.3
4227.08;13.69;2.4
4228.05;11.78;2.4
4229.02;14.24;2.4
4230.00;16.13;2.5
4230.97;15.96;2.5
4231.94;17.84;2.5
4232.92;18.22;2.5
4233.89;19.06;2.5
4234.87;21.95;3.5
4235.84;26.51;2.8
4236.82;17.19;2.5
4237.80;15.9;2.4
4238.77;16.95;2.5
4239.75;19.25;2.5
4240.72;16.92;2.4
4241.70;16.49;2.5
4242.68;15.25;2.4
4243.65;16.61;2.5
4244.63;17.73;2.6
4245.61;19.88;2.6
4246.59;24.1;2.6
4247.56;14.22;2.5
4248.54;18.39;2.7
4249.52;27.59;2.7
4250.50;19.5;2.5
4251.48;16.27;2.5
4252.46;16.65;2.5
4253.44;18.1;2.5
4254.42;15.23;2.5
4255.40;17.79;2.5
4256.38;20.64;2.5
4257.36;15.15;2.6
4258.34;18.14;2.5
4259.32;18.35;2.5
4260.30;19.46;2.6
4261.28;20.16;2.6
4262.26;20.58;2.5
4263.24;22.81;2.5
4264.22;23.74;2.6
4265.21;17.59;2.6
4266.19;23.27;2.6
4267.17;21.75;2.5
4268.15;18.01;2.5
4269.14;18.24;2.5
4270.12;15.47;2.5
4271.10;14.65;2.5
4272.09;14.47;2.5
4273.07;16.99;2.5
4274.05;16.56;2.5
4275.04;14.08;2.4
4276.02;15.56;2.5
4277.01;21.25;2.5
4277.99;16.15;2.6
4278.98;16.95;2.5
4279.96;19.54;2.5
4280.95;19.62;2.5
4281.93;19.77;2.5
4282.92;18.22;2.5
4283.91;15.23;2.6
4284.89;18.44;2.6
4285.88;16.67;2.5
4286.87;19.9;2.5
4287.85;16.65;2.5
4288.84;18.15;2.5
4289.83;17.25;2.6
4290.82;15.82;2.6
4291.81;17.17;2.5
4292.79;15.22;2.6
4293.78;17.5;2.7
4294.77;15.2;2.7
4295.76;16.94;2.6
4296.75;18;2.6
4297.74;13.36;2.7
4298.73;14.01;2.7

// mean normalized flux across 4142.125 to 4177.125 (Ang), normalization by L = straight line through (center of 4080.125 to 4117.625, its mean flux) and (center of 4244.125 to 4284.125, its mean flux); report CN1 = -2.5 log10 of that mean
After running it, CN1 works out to 0.11 mag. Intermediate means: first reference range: 16.7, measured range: 15.7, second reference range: 18.5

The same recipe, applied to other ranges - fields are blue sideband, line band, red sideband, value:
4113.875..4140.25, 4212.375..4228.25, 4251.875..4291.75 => 0.11 mag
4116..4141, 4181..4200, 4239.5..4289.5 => 0.05 mag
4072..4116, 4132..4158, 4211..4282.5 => 0.12 mag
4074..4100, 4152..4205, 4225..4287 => 0.09 mag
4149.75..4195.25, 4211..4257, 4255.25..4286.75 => 0.01 mag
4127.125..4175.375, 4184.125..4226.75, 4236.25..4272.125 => 0.06 mag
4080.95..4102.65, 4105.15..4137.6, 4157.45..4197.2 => 0.02 mag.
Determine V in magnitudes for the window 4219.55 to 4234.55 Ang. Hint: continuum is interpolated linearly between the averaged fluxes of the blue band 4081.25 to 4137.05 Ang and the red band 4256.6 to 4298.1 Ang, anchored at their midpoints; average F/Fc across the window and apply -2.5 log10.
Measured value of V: 0.16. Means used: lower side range 16.5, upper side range 17.8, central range 15.1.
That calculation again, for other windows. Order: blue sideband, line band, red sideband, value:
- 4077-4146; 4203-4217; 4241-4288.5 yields 0.05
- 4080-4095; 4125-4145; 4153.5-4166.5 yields 0.10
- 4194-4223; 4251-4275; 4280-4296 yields -0.07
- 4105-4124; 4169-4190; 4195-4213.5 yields 0.05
